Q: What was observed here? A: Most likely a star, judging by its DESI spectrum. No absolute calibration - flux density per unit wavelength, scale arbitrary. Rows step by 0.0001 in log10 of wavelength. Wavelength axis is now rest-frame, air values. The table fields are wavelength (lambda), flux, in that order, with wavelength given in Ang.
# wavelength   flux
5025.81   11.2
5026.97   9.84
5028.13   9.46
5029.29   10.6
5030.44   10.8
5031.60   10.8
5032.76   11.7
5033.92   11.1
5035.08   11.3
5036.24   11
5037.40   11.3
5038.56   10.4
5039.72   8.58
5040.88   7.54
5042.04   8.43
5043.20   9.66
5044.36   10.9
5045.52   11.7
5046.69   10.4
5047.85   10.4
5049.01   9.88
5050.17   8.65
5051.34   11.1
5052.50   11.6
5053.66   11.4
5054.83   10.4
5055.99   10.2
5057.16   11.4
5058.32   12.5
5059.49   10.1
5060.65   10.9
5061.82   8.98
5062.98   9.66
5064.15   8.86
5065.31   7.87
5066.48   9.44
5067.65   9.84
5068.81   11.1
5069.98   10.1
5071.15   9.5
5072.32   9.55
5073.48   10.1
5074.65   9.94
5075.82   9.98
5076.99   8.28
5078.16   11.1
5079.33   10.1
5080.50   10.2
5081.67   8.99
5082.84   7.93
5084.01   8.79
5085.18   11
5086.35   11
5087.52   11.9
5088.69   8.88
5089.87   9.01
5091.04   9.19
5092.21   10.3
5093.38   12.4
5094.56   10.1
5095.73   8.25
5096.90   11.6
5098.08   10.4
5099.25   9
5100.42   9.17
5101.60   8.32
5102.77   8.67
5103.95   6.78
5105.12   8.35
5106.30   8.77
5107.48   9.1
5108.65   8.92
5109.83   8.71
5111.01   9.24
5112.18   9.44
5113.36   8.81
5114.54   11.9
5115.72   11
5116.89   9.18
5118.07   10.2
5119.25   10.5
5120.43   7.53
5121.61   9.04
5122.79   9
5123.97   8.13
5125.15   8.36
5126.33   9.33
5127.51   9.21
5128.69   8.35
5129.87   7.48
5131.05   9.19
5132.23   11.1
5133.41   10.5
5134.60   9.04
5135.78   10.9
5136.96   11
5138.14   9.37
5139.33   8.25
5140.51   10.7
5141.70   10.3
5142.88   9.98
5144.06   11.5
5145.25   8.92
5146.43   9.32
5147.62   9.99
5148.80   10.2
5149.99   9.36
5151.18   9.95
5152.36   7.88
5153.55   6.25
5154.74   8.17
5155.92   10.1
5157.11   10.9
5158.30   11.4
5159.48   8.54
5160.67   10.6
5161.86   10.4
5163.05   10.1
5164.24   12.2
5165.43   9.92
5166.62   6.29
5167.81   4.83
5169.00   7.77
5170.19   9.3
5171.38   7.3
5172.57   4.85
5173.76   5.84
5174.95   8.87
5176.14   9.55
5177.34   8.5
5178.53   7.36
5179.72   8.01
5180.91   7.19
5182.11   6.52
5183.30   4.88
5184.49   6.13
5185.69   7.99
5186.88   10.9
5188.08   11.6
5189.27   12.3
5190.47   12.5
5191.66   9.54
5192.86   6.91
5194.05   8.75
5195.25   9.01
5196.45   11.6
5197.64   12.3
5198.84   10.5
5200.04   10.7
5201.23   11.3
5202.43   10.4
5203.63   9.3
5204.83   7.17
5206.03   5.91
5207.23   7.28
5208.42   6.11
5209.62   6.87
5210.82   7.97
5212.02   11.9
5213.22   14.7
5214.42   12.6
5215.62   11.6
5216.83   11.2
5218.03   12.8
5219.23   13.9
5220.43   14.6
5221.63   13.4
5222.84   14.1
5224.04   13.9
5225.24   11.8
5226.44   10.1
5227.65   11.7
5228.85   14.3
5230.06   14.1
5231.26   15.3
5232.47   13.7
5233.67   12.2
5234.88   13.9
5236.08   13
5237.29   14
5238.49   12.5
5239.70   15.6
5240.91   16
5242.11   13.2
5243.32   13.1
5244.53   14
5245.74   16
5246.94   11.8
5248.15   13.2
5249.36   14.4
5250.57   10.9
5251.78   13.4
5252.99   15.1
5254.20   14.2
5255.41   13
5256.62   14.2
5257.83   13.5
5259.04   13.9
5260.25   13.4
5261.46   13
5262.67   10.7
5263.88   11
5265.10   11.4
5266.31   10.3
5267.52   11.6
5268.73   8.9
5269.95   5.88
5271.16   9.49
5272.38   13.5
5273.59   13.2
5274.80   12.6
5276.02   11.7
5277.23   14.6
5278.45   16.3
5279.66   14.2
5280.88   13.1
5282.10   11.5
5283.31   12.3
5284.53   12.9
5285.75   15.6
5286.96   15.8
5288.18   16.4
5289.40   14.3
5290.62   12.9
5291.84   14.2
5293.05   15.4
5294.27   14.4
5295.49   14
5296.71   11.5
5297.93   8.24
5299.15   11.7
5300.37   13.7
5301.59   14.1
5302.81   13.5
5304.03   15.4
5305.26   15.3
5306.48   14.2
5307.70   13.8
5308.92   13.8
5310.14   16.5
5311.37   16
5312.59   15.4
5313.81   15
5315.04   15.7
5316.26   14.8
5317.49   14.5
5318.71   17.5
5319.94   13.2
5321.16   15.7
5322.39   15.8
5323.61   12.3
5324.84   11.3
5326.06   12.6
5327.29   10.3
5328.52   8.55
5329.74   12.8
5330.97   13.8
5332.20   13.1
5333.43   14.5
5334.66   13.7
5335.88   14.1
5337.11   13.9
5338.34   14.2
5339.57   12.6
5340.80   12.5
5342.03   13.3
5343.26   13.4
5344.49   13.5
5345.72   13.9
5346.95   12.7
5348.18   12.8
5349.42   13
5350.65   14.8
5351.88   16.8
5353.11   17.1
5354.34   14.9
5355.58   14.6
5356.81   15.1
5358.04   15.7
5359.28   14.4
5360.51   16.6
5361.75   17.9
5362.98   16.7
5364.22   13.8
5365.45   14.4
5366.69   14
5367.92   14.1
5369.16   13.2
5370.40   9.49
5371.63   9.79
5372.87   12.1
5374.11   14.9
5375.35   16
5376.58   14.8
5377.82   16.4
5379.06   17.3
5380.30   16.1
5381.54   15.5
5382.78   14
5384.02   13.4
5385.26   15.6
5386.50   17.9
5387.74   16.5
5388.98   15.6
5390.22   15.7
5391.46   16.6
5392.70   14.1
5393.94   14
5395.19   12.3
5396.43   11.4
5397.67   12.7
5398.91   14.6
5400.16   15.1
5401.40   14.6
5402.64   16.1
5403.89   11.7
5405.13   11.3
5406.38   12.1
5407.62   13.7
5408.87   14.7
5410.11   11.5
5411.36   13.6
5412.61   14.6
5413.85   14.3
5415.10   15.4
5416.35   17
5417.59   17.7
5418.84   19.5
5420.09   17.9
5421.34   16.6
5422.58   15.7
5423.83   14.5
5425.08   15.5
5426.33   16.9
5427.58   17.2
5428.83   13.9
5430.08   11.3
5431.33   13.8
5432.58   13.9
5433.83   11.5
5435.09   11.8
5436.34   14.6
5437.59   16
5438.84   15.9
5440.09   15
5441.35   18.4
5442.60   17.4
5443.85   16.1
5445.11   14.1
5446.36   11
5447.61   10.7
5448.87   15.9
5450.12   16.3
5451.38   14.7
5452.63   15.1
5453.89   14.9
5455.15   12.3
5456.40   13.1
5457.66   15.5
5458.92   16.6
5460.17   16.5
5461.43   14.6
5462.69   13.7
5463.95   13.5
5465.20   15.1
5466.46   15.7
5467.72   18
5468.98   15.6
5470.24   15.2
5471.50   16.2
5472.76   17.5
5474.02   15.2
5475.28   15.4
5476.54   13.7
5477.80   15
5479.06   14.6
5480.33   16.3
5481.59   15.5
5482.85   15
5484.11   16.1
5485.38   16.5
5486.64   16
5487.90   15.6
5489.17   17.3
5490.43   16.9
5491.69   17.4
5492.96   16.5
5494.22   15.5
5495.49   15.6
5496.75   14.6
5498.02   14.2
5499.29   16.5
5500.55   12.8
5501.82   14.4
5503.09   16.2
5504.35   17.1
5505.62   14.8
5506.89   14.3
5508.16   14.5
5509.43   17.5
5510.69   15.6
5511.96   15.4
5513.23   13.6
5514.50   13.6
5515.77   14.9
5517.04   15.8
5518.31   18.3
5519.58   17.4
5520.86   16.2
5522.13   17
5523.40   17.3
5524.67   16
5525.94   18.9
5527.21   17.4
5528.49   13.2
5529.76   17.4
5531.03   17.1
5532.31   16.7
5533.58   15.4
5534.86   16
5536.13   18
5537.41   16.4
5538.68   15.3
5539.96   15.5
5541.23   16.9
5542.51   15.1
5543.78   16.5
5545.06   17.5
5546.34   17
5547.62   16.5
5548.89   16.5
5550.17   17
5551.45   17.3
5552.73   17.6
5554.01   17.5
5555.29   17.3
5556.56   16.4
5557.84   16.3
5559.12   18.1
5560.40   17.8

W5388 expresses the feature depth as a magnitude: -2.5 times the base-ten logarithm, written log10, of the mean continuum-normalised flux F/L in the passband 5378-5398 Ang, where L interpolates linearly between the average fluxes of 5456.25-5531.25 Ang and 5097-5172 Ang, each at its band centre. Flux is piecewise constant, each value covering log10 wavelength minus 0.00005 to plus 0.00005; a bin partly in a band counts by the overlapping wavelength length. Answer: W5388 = -0.09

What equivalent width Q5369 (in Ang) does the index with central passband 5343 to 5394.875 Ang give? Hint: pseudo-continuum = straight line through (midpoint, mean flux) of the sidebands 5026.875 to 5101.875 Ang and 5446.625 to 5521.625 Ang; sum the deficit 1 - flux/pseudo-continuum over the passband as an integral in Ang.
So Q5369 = -3.0 Ang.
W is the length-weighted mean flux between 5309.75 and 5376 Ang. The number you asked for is 14.1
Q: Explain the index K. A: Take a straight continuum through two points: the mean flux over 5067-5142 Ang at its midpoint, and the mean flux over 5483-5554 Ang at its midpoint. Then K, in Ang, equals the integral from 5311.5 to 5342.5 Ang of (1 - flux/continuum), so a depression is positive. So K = -1.4 Ang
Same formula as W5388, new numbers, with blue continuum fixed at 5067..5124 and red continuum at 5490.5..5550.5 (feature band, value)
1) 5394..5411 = 0.08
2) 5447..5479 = 0.01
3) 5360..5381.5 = -0.06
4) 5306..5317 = -0.17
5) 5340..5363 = -0.09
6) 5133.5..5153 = 0.06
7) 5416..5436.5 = -0.05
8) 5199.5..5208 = 0.26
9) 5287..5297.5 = -0.13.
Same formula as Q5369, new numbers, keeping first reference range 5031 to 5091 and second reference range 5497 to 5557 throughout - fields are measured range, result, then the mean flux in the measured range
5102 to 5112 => 1.96 Ang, 8.6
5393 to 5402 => 0.58 Ang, 13.5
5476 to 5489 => 0.06 Ang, 15.5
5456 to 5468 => 0.10 Ang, 15.2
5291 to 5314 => -1.28 Ang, 14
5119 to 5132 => 2.59 Ang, 8.76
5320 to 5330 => 0.80 Ang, 12.5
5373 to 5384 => -0.87 Ang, 15.3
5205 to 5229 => 1.84 Ang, 11.2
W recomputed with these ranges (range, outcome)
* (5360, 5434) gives 14.7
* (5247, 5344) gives 13.3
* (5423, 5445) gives 14.9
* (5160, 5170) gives 9.01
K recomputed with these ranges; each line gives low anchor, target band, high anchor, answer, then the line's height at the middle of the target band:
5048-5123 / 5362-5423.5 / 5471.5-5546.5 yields -1.7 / 14.2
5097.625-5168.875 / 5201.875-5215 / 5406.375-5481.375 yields 2.0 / 10.7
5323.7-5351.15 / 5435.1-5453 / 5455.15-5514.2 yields -0.3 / 14.8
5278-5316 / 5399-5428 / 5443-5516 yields -0.5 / 14.8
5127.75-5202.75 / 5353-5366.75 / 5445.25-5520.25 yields -2.6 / 13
